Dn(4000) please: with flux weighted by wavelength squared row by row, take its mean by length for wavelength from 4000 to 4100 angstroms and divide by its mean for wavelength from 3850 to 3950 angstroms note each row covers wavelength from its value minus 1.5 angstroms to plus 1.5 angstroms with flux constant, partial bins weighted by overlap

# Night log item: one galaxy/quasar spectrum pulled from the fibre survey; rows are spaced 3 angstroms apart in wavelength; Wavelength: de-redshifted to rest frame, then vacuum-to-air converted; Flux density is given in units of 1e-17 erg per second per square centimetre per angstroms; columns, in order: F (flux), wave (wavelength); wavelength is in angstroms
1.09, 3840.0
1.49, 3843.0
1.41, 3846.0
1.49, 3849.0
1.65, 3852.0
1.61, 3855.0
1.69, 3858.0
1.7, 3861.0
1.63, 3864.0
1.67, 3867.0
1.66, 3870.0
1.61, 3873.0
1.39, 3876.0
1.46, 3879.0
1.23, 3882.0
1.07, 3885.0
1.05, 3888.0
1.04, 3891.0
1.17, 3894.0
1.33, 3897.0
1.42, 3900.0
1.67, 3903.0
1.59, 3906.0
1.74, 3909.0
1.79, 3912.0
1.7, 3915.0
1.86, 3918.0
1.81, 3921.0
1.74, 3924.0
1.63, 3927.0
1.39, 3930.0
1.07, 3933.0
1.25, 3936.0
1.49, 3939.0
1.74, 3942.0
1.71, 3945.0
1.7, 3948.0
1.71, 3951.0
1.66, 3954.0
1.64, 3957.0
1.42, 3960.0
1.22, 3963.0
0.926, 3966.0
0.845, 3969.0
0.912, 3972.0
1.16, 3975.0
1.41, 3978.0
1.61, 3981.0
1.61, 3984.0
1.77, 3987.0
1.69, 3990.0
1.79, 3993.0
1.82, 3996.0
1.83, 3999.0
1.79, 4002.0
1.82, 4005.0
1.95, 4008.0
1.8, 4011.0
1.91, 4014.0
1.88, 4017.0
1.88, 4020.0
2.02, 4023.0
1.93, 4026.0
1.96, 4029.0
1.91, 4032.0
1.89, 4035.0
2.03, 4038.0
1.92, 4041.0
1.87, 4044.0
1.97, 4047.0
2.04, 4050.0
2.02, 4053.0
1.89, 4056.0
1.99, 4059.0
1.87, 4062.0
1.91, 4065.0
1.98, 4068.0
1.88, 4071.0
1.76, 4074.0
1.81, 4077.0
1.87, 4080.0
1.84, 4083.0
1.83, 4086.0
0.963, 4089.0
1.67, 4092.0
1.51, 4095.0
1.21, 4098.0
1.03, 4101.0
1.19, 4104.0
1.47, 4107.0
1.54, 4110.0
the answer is 1.3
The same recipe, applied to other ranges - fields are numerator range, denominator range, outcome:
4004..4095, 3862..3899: 1.49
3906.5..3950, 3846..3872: 1.03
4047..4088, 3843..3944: 1.37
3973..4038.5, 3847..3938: 1.26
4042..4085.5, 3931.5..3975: 1.47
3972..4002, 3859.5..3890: 1.18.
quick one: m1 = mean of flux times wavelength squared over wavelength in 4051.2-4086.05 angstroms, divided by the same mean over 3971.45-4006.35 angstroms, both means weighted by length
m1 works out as 1.21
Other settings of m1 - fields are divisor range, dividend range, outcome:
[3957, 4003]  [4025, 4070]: 1.38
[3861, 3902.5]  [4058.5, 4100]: 1.36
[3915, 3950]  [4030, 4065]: 1.30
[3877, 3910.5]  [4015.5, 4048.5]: 1.54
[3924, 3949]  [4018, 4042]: 1.35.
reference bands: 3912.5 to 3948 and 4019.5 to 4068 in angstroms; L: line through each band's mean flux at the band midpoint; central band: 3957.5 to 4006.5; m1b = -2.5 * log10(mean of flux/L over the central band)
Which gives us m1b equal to 0.188 mag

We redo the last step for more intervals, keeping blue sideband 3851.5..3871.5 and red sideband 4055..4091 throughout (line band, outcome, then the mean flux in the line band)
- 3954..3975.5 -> 0.398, 1.2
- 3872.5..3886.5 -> 0.244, 1.33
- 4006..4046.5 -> -0.090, 1.92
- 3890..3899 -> 0.365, 1.2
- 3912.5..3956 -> 0.064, 1.61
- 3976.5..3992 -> 0.075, 1.62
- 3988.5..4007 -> -0.029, 1.79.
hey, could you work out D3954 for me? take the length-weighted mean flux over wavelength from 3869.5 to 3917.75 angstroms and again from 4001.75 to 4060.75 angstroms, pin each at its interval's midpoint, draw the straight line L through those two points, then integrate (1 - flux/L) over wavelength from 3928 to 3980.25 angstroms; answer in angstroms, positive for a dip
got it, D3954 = 8.7 angstroms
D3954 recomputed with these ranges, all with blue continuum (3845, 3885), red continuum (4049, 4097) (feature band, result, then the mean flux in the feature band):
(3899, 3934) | -0.61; 1.63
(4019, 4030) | -1.37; 1.95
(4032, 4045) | -1.31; 1.93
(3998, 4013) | -1.14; 1.84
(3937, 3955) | -0.22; 1.66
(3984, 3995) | -0.28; 1.73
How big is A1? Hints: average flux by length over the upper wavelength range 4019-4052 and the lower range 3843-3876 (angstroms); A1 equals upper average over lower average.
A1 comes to 1.22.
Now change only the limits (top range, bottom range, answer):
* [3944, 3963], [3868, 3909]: 1.16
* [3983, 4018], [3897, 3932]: 1.10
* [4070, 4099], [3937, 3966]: 1.06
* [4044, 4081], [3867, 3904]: 1.42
